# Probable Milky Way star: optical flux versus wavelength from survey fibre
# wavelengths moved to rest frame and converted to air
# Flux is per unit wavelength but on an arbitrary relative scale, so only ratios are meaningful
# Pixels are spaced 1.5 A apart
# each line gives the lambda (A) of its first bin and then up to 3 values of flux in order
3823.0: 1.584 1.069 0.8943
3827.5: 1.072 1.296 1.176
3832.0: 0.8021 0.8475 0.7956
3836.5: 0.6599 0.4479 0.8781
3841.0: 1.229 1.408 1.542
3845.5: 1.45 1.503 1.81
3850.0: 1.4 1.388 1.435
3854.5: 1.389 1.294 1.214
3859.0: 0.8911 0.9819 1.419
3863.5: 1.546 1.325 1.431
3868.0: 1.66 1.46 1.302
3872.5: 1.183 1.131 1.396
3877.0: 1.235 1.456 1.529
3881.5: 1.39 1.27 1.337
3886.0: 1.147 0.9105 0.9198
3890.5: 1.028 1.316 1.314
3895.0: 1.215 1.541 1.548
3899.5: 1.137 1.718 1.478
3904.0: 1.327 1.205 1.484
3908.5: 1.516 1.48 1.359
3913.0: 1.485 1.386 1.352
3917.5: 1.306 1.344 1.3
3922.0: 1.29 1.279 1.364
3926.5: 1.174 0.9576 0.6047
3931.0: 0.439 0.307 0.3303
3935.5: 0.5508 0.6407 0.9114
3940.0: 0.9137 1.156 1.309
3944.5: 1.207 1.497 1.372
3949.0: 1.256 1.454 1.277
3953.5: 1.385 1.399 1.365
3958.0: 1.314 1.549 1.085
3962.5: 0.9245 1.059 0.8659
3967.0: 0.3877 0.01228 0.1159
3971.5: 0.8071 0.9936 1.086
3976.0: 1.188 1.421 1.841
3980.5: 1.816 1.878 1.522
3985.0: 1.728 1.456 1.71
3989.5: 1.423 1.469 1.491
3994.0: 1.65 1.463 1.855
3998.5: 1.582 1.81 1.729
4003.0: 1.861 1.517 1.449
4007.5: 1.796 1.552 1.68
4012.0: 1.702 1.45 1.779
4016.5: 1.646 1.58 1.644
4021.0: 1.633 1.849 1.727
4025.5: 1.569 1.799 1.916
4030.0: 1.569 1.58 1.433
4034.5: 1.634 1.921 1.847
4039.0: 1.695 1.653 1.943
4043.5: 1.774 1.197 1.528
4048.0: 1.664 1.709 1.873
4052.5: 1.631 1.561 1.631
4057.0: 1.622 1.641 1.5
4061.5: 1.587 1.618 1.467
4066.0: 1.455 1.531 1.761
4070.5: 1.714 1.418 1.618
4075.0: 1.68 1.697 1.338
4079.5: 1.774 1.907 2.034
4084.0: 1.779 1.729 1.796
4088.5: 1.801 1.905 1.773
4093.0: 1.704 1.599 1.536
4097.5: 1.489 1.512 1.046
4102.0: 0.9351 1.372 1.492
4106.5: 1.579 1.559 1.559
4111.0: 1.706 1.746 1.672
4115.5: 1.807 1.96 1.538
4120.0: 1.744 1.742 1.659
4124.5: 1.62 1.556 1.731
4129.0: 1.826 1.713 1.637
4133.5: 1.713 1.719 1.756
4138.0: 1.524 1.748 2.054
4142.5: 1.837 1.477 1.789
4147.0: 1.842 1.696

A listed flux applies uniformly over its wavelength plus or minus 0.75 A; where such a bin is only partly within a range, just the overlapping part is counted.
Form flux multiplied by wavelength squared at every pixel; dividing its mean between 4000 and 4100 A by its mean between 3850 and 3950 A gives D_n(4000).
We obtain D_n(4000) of 1.46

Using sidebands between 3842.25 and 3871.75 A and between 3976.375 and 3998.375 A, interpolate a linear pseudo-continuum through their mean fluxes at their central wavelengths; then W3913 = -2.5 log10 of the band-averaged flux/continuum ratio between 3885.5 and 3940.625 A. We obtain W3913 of 0.27 mag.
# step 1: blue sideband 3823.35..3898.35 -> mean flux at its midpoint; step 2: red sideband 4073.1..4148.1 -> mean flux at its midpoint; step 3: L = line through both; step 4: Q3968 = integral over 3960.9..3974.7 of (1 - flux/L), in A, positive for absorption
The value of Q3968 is 7.0 A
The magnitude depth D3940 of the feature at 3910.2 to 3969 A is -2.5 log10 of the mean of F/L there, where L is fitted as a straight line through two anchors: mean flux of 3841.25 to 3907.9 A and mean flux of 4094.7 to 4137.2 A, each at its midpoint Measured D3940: 0.28 mag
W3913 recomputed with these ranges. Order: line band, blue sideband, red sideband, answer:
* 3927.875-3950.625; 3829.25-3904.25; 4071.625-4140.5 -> 0.45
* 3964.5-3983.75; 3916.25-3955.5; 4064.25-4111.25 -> 0.15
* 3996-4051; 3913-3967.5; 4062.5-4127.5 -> -0.21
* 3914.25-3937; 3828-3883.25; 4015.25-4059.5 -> 0.40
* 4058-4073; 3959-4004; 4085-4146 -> -0.03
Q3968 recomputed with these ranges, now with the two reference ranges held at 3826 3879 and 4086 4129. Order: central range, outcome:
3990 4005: -1.9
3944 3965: 1.4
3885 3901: 0.8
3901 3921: -1.2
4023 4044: -3.0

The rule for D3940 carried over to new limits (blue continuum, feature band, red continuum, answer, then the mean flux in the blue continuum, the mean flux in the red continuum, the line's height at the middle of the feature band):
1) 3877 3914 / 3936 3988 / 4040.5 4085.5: 0.225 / 1.34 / 1.64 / 1.46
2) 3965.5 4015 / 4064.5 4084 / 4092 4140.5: -0.074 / 1.42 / 1.61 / 1.55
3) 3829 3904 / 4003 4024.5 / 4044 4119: -0.100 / 1.26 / 1.62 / 1.5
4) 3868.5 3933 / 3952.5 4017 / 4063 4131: 0.027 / 1.26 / 1.63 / 1.42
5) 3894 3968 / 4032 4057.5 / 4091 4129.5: -0.158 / 1.18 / 1.59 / 1.44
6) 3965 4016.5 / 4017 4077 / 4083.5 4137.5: -0.086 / 1.42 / 1.64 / 1.52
